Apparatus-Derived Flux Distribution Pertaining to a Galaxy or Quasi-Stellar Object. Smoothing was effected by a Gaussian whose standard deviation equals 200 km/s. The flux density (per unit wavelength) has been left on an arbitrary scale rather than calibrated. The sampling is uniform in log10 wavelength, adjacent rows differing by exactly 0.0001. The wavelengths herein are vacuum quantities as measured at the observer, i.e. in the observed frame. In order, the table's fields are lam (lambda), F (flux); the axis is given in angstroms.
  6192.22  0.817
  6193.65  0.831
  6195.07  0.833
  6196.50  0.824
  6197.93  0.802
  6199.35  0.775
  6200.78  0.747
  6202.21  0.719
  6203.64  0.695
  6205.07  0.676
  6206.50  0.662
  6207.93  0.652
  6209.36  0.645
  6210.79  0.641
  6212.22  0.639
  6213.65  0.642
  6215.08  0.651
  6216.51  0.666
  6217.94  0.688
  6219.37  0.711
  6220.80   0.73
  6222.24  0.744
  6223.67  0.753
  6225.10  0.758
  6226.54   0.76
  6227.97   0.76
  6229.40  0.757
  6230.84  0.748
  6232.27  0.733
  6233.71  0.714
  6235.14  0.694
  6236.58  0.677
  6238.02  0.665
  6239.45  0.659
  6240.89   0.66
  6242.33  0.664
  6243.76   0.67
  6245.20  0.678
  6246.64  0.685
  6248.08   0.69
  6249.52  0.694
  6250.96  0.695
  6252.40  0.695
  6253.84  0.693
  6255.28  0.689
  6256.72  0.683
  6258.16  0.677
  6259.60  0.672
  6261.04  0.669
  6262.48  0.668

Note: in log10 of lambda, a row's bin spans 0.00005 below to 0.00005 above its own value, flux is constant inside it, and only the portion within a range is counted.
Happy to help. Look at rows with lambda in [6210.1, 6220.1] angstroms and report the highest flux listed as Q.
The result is 0.711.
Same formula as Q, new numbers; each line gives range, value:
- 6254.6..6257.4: 0.689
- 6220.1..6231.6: 0.76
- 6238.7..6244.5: 0.67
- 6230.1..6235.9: 0.748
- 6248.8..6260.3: 0.695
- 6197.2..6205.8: 0.802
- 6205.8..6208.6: 0.662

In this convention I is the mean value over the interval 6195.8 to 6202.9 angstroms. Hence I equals 0.773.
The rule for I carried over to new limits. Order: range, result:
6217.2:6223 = 0.718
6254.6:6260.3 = 0.681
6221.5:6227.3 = 0.753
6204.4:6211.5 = 0.655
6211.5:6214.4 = 0.641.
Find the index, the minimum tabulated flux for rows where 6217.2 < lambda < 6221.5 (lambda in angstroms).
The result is 0.688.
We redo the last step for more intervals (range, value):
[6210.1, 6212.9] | 0.639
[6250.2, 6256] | 0.689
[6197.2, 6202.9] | 0.719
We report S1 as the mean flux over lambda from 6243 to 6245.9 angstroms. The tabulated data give 0.675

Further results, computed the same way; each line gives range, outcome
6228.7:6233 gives 0.745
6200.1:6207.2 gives 0.699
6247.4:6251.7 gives 0.693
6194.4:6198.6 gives 0.818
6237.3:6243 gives 0.662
